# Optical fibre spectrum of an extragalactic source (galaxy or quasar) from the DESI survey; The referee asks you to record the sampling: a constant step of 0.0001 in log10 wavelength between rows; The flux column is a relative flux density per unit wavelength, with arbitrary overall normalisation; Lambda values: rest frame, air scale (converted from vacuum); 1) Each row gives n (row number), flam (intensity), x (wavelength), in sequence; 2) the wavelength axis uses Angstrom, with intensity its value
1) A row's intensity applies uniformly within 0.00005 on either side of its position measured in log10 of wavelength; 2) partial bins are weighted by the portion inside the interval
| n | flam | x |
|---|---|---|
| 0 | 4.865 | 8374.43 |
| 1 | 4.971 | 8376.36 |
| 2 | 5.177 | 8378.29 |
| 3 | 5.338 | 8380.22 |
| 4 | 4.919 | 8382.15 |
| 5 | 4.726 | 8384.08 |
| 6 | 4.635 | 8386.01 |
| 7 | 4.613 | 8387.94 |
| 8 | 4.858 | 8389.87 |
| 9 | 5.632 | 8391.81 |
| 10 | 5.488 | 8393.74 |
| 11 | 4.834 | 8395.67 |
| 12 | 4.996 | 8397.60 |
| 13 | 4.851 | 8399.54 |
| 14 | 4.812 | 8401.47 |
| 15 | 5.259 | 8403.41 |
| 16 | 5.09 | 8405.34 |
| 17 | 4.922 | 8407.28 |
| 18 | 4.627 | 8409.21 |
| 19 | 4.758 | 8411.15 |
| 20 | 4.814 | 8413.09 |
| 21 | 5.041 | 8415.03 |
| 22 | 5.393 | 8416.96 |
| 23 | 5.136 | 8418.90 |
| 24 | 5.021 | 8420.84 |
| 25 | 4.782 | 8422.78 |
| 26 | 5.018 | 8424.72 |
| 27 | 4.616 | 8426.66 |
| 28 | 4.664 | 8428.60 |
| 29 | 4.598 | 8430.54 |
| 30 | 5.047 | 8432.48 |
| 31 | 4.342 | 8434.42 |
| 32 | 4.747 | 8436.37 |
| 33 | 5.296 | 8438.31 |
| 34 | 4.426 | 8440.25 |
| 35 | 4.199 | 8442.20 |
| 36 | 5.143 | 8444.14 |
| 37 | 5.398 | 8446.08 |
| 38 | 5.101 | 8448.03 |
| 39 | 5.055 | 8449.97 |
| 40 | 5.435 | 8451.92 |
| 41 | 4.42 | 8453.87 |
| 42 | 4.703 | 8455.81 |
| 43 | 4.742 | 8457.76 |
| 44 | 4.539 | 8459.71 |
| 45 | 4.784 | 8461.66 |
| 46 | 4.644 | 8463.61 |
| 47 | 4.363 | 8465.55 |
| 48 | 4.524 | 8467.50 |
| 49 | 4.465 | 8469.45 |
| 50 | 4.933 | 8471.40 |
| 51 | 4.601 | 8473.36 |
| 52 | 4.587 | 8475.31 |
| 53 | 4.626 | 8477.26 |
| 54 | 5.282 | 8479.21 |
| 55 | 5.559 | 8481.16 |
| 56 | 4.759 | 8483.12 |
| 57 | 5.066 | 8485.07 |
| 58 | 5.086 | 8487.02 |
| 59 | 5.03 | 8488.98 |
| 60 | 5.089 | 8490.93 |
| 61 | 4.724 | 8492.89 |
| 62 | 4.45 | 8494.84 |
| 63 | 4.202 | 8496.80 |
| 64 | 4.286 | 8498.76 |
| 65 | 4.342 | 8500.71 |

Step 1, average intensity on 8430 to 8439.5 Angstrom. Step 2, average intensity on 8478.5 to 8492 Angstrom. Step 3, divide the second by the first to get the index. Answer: 1.1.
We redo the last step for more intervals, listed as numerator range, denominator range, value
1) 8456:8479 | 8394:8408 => 0.93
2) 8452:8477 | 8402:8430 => 0.94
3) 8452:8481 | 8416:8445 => 0.98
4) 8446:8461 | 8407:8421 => 0.99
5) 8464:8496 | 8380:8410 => 0.97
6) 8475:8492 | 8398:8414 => 1.03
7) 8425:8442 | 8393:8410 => 0.94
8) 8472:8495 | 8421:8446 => 1.03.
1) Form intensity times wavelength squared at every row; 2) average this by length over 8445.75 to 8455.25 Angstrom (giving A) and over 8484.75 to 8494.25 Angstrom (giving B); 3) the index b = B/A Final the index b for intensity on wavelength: 1.00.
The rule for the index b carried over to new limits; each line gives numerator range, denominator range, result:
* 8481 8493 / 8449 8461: 1.05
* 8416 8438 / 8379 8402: 0.98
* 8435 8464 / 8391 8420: 0.97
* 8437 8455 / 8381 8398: 1.01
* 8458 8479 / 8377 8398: 0.94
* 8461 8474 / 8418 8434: 0.96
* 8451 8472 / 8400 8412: 0.97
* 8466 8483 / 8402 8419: 0.98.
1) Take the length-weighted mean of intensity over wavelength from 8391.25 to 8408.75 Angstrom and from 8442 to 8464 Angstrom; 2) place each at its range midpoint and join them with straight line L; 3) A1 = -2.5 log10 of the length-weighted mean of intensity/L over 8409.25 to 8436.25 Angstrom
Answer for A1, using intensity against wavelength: 0.03 mag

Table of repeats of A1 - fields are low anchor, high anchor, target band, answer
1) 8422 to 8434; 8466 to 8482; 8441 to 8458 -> -0.03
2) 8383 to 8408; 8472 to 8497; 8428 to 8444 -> 0.05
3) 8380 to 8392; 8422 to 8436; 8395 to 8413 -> -0.02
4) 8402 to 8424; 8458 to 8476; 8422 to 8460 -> -0.01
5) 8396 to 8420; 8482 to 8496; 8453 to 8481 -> 0.05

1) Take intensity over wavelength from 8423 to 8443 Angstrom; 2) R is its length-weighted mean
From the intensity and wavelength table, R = 4.7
